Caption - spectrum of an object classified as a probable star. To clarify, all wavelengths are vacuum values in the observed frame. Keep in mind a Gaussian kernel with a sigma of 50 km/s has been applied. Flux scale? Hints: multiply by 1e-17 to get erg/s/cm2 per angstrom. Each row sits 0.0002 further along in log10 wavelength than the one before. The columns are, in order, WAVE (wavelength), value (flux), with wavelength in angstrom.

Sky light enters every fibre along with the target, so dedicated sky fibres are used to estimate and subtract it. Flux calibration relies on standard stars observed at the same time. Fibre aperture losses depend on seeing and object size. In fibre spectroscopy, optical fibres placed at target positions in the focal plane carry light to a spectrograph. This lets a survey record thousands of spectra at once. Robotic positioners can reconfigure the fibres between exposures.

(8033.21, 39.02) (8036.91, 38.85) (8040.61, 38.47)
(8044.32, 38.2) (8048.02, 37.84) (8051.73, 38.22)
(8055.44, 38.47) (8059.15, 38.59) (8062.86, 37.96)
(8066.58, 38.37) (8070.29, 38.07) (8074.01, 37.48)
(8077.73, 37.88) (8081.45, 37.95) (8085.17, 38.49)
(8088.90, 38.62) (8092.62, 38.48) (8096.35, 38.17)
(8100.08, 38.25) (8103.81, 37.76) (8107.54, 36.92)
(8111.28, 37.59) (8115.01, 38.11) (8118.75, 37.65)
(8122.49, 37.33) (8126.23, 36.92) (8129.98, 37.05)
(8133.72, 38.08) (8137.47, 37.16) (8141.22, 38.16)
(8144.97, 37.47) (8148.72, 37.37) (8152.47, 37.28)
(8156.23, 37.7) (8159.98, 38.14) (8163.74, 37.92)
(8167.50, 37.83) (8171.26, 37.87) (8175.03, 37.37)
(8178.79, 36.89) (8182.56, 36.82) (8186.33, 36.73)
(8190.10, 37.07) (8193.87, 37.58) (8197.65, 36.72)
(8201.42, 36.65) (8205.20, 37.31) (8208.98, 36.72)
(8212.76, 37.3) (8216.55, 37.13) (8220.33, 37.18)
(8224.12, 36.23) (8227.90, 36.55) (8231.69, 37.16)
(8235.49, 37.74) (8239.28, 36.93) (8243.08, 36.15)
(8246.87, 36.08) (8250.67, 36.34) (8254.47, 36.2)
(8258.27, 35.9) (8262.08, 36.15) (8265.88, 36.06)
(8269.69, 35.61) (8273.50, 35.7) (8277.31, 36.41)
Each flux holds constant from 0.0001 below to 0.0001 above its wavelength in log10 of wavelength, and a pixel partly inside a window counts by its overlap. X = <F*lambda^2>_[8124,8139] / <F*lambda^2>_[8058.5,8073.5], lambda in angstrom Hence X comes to 0.99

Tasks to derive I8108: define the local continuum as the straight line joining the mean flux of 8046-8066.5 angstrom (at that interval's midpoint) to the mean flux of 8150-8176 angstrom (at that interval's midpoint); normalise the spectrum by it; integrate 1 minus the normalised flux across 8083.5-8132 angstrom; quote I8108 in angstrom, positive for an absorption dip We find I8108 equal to 0.3 angstrom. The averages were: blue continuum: 38.2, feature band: 37.8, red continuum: 37.7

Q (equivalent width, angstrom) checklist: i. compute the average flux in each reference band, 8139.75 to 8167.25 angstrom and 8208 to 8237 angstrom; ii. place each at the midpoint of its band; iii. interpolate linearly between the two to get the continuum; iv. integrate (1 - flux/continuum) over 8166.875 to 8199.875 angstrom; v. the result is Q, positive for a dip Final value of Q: 0.2 angstrom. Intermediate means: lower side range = 37.7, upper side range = 37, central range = 37.2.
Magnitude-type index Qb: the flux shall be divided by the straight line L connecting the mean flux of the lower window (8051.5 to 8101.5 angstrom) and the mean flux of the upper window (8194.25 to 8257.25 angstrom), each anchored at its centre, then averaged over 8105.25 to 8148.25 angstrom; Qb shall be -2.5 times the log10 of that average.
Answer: 0.01 mag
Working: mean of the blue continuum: 38.2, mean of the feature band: 37.5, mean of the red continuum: 36.8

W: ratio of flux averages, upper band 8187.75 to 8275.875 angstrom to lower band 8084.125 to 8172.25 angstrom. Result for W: 1.0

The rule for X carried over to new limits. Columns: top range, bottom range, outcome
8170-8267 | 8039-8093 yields 1.00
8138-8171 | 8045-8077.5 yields 1.01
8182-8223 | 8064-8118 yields 1.00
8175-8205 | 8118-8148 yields 1.00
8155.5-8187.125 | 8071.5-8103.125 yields 1.00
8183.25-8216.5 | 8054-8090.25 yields 1.00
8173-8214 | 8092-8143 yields 1.00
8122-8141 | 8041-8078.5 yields 1.00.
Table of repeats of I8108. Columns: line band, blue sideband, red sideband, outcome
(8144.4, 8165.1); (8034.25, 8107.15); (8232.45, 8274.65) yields -0.18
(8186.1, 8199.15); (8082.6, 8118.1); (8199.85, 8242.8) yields 0.05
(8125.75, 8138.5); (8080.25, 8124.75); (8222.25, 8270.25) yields 0.09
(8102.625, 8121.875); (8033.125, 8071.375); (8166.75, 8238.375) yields 0.13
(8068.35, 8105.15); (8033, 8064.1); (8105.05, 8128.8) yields -0.28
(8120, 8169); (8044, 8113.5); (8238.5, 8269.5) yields -0.28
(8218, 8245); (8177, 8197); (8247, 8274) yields -0.34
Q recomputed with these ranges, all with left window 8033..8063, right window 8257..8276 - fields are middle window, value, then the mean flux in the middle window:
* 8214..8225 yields -0.2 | 36.9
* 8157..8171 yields -0.3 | 38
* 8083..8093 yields -0.2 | 38.5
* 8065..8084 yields 0.1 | 38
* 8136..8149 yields -0.1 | 37.6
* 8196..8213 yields -0.1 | 36.9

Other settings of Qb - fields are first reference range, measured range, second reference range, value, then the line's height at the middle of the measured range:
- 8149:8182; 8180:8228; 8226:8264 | 0.004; 37.1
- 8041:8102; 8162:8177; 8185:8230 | -0.013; 37.3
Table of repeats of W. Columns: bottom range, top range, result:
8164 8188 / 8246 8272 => 0.97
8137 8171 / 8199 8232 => 0.98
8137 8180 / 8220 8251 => 0.98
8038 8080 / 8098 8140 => 0.98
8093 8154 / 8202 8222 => 0.99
